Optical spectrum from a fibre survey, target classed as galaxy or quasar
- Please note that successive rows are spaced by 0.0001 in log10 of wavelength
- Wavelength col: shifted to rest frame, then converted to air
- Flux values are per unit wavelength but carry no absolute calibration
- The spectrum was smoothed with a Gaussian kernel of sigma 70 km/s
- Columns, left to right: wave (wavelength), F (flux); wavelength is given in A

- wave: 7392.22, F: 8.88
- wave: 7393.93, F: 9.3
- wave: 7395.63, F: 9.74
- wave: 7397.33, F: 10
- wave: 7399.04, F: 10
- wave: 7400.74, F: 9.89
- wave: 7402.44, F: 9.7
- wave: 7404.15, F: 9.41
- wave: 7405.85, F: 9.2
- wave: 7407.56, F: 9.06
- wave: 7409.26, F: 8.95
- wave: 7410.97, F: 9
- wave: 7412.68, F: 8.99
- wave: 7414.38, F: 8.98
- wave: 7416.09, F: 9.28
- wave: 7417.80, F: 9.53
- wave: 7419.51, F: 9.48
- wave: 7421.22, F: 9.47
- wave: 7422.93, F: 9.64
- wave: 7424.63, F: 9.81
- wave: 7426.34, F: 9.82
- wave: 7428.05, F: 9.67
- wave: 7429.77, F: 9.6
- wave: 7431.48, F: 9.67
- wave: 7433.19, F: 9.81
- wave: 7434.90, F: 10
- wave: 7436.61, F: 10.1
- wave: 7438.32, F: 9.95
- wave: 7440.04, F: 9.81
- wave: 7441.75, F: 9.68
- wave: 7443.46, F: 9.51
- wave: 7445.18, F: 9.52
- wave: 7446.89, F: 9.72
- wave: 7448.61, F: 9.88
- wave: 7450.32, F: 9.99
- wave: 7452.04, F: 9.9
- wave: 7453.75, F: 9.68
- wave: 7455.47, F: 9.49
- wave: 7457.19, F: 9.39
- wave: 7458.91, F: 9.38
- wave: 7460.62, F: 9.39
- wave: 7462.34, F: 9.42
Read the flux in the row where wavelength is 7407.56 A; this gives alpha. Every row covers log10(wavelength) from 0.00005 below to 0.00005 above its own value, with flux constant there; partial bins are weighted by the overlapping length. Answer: 9.06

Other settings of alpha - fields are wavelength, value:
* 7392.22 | 8.88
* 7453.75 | 9.68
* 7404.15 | 9.41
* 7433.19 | 9.81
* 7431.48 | 9.67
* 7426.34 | 9.82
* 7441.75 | 9.68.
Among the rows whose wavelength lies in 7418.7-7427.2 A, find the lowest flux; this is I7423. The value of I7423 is 9.47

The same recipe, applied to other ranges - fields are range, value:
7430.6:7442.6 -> 9.67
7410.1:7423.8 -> 8.98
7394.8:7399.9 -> 9.74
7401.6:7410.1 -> 8.95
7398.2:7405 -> 9.41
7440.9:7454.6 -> 9.51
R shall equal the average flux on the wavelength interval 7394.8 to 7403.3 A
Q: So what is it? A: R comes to 9.87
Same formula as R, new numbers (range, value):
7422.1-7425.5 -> 9.75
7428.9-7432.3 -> 9.61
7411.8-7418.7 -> 9.19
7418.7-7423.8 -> 9.54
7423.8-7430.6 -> 9.71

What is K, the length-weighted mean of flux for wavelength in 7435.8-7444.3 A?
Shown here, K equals 9.81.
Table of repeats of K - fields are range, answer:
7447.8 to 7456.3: 9.79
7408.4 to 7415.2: 8.99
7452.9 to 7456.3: 9.58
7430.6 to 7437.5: 9.91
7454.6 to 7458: 9.42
